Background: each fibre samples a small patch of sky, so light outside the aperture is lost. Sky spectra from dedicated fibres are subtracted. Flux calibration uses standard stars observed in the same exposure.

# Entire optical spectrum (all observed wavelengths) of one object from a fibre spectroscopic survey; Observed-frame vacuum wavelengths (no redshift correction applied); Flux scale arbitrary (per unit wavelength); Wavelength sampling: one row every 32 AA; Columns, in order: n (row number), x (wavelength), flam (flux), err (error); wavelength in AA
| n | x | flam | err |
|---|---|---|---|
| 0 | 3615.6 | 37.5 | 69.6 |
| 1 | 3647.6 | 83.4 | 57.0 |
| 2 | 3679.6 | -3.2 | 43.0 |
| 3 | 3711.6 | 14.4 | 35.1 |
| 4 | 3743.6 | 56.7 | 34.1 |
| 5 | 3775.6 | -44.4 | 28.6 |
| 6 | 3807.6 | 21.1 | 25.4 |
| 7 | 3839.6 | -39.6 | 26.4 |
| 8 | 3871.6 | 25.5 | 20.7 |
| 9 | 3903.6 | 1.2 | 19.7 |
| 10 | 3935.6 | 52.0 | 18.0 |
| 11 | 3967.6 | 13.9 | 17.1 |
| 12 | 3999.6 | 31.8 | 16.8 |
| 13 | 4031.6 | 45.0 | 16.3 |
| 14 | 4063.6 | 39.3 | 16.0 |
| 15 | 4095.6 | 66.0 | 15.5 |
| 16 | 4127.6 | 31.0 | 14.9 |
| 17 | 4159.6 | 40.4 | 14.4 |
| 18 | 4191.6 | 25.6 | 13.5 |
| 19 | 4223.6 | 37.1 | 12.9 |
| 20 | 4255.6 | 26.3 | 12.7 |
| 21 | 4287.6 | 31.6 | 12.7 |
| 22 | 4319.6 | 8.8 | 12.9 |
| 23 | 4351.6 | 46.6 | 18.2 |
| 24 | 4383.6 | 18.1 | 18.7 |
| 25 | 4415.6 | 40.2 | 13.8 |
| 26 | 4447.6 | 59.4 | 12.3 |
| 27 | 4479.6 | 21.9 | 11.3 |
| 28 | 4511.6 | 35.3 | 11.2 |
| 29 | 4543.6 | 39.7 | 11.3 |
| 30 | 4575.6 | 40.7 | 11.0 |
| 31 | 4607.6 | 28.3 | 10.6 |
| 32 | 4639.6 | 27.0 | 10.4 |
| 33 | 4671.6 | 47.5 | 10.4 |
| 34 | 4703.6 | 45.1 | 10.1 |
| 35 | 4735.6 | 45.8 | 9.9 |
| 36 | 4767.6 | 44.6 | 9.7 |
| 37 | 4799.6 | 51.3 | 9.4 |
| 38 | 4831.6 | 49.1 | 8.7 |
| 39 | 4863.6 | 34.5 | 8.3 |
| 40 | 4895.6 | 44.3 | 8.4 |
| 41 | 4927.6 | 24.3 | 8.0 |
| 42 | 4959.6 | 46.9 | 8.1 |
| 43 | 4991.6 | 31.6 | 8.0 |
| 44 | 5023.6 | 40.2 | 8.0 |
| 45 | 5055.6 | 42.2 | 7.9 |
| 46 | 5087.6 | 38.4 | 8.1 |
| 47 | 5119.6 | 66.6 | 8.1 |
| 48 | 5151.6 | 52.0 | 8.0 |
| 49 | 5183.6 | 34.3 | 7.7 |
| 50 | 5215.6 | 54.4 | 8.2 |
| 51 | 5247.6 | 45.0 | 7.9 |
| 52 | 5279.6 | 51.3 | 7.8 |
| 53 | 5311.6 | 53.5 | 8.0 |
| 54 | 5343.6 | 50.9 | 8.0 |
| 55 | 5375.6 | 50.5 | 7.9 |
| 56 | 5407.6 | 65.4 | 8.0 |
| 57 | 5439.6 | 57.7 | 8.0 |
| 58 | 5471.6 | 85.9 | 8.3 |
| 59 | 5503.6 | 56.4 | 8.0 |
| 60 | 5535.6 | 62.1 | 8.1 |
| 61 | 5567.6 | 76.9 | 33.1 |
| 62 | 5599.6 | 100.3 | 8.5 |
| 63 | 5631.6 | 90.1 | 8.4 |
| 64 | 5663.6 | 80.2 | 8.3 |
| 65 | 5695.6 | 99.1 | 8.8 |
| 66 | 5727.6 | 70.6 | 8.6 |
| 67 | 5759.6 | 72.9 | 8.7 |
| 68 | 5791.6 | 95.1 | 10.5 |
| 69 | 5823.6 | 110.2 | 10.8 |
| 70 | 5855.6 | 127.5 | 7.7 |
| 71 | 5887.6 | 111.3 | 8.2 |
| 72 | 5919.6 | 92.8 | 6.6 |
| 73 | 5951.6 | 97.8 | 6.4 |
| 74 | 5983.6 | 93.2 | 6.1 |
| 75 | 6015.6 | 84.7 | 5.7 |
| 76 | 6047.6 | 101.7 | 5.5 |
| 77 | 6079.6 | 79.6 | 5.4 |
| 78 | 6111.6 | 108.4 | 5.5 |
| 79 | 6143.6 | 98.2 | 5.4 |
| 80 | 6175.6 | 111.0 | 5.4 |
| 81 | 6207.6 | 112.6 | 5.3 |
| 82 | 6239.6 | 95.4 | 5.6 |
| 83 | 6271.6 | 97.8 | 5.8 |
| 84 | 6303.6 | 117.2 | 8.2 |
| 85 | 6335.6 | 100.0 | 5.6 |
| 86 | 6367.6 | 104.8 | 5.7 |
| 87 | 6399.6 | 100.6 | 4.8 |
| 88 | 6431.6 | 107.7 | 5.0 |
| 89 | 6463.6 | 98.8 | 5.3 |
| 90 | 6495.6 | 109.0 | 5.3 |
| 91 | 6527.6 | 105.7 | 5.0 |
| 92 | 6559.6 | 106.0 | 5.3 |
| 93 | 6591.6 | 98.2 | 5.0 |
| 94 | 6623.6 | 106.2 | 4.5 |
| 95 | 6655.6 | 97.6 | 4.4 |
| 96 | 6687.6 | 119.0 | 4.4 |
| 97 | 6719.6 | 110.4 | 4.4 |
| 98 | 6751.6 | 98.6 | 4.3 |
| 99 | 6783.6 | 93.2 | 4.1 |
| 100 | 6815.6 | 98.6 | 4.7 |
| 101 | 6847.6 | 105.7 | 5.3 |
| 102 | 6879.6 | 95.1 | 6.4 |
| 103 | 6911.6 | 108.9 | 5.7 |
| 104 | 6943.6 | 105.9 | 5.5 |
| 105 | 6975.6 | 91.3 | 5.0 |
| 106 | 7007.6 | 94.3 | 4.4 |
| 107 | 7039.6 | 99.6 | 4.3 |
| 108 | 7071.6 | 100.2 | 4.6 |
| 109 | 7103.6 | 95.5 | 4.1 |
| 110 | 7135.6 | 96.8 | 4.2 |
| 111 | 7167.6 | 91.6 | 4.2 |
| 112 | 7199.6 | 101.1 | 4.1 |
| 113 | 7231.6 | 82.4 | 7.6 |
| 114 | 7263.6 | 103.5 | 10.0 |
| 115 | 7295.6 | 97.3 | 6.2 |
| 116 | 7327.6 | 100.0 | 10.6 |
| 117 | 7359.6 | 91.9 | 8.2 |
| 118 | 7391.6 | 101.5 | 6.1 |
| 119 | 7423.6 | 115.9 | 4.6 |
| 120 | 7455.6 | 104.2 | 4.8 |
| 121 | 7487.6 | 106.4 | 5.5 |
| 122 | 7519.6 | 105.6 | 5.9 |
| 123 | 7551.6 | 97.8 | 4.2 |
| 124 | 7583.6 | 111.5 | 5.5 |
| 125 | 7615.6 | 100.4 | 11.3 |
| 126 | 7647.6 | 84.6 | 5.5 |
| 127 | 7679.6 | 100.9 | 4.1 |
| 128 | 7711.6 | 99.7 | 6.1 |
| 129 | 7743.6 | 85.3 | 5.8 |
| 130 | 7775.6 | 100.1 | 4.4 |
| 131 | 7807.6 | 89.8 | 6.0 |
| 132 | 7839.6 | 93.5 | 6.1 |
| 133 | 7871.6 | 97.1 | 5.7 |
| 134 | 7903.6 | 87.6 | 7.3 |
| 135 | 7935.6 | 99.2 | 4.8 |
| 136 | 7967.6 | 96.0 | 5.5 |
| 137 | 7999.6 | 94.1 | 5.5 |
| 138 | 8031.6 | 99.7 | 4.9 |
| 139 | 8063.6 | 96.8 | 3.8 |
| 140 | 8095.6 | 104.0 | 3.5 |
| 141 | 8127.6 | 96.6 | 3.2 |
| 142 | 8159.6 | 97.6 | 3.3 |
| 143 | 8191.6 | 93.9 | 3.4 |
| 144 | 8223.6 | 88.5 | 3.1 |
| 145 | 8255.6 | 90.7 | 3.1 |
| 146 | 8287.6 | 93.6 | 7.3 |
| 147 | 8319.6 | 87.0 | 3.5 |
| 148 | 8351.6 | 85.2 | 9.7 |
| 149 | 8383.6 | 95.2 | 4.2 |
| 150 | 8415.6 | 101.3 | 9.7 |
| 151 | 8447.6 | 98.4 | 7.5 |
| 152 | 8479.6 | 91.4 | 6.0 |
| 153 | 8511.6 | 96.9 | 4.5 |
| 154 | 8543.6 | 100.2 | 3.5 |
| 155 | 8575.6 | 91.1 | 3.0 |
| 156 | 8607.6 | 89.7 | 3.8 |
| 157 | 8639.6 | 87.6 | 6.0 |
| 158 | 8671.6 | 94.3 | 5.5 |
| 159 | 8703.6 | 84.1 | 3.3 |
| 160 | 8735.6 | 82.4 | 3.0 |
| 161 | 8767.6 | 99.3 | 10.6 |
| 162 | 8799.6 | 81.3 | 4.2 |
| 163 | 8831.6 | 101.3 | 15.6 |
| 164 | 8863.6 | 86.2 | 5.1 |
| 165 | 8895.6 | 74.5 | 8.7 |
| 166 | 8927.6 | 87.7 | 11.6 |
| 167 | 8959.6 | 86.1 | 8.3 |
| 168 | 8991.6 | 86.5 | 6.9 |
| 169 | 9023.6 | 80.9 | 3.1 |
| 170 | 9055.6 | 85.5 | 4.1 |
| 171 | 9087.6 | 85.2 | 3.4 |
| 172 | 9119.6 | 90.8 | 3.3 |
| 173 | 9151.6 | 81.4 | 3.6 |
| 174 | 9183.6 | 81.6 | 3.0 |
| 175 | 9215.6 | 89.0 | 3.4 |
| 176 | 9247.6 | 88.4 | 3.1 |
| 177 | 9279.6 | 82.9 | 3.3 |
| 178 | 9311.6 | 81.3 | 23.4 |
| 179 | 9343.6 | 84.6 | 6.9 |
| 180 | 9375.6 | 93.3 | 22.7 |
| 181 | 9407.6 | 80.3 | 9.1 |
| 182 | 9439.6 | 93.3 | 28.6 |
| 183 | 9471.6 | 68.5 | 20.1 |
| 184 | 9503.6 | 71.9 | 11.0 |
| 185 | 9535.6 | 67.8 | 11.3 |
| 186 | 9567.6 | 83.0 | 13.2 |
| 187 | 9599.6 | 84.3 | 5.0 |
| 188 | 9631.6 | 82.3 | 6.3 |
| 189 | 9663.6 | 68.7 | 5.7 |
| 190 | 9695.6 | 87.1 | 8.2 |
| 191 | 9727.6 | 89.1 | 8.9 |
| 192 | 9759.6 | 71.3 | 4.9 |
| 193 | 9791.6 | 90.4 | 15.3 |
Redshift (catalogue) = 0.397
